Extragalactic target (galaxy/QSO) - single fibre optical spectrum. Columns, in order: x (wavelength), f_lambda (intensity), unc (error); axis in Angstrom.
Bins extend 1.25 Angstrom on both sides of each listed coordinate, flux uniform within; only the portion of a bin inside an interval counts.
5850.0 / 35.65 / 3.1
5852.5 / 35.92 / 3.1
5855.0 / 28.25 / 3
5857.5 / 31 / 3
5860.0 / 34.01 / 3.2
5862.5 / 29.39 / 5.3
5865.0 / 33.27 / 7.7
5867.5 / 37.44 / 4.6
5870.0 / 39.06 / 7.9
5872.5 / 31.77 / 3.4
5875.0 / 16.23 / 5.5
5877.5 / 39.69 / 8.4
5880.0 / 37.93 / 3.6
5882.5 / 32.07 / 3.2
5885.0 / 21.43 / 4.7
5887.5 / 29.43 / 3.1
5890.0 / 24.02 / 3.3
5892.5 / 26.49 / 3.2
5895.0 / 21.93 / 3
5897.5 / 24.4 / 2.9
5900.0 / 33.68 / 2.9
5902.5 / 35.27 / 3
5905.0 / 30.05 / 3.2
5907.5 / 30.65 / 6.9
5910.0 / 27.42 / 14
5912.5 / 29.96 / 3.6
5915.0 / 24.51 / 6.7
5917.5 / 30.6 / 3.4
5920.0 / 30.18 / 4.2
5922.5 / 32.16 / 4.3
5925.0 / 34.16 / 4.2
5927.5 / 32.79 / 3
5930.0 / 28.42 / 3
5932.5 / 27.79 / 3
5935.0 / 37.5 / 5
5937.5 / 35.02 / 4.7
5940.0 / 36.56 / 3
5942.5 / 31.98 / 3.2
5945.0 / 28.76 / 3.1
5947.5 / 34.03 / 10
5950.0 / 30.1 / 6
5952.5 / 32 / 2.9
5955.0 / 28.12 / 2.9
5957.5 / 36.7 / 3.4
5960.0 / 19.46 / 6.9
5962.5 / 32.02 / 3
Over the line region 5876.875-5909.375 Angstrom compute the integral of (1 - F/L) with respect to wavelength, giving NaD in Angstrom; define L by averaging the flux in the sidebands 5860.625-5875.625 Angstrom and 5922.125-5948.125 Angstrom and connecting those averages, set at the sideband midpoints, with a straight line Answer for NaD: 2.7 Angstrom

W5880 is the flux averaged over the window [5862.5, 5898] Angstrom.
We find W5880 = 29.8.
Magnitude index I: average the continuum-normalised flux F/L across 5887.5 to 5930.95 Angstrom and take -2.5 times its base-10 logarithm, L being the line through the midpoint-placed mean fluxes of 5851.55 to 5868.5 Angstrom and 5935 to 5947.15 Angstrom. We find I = 0.139 mag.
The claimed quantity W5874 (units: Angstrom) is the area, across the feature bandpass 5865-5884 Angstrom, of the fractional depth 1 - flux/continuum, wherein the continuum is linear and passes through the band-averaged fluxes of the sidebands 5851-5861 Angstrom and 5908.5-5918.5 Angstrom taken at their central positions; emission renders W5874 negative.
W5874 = -1.4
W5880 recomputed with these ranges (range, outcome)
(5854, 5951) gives 30.8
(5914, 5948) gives 31.8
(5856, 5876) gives 31.7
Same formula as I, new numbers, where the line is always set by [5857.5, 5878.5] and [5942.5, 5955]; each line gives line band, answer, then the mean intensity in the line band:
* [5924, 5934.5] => 0.01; 31.2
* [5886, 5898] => 0.26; 25.2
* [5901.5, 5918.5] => 0.07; 29.7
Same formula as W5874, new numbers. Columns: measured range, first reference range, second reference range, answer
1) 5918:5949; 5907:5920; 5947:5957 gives -2.5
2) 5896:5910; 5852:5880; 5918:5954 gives 0.9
